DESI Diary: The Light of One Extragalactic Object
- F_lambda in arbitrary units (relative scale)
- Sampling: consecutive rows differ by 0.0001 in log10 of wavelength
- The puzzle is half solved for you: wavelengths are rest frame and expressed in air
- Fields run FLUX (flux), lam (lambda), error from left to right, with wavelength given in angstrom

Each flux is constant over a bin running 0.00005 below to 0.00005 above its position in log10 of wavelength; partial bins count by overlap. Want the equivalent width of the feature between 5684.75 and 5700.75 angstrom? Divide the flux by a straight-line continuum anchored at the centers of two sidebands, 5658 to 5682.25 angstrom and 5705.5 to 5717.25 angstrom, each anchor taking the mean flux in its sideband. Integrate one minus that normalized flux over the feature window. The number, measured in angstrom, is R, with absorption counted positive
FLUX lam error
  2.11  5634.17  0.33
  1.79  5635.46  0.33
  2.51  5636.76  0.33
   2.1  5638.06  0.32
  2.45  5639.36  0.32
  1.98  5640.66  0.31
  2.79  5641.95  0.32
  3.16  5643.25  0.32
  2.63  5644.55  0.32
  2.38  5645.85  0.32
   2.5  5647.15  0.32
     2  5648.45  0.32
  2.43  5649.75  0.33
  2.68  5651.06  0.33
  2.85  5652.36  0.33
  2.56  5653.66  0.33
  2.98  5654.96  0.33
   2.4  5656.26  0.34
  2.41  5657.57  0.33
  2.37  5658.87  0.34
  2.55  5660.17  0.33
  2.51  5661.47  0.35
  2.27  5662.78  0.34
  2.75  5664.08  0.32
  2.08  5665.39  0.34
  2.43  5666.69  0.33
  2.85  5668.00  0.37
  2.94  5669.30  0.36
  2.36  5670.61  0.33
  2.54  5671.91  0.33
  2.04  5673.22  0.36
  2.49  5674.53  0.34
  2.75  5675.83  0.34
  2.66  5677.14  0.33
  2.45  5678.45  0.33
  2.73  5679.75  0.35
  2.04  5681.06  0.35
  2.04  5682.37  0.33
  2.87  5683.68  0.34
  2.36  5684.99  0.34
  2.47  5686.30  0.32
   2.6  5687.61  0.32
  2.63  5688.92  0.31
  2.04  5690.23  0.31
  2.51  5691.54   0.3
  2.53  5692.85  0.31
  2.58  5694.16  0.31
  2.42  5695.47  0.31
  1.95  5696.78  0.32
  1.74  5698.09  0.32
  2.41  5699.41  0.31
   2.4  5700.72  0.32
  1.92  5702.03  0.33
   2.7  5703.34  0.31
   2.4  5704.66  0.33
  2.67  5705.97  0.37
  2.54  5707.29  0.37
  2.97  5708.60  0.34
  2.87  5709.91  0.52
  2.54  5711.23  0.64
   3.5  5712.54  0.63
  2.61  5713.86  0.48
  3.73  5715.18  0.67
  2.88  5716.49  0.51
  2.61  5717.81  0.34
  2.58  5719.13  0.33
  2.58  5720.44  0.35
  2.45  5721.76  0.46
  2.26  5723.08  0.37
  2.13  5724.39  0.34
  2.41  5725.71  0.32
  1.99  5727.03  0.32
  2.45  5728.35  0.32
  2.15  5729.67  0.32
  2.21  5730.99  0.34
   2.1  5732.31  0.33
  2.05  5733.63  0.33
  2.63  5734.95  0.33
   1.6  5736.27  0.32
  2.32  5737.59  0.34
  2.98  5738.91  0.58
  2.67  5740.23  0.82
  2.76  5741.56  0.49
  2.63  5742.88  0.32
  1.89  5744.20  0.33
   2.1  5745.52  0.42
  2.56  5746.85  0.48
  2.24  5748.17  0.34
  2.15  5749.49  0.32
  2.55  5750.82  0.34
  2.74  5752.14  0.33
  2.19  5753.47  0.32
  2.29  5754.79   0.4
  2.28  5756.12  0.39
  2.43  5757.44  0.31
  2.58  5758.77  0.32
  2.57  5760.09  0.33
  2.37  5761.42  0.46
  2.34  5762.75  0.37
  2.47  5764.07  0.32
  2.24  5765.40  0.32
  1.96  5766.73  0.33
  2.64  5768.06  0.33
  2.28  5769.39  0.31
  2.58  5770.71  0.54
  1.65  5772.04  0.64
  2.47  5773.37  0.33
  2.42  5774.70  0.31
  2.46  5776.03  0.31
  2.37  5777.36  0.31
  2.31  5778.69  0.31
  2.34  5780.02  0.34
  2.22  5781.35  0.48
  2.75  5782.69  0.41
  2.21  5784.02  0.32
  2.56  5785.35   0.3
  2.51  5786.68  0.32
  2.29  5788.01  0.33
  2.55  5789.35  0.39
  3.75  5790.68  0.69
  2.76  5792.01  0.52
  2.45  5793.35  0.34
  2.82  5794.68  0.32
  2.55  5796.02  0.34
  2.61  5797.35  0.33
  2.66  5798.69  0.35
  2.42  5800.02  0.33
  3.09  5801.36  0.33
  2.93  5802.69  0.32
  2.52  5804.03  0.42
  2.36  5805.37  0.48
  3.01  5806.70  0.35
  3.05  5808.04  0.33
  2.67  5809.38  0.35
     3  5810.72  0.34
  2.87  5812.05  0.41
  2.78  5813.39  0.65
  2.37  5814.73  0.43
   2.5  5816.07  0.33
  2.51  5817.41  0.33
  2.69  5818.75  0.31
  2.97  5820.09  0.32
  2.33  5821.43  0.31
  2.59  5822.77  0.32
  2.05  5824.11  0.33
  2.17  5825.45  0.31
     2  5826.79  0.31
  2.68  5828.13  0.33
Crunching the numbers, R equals 2.15 angstrom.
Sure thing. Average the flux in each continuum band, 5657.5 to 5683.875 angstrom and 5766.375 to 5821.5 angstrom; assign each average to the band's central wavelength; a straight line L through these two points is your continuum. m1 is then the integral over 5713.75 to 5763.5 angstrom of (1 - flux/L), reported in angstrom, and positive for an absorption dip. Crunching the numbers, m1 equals 2.3 angstrom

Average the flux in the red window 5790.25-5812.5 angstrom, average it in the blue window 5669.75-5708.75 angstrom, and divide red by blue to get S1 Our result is 1.1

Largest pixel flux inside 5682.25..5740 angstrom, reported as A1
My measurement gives 3.73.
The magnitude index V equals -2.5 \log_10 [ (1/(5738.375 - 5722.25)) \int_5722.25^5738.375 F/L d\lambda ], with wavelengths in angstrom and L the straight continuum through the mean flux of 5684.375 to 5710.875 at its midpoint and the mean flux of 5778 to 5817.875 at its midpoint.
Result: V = 0.141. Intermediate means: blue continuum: 2.44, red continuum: 2.65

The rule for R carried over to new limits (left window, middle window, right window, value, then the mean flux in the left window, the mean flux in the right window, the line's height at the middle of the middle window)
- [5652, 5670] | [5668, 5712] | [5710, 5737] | 1.0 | 2.56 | 2.48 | 2.52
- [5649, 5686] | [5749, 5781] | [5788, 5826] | 3.2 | 2.51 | 2.67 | 2.63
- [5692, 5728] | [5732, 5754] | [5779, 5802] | 1.7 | 2.53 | 2.61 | 2.57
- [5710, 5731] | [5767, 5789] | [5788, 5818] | 2.5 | 2.59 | 2.73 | 2.68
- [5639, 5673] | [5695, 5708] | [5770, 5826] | 1.2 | 2.53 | 2.58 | 2.54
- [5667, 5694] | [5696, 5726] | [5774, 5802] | -0.5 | 2.5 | 2.58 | 2.52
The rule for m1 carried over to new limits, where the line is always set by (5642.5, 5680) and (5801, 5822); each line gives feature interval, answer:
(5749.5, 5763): 1.2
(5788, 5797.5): -0.2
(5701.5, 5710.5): 0.0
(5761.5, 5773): 1.7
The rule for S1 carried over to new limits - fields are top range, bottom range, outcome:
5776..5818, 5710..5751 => 1.07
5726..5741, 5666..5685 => 0.91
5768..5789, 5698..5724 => 0.90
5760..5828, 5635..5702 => 1.03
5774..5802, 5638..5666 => 1.03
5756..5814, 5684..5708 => 1.07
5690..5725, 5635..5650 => 1.06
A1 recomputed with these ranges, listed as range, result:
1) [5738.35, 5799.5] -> 3.75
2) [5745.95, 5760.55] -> 2.74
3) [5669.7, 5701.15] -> 2.87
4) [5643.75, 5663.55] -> 2.98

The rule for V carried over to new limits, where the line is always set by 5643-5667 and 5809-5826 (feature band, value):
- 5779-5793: -0.01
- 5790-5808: -0.08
